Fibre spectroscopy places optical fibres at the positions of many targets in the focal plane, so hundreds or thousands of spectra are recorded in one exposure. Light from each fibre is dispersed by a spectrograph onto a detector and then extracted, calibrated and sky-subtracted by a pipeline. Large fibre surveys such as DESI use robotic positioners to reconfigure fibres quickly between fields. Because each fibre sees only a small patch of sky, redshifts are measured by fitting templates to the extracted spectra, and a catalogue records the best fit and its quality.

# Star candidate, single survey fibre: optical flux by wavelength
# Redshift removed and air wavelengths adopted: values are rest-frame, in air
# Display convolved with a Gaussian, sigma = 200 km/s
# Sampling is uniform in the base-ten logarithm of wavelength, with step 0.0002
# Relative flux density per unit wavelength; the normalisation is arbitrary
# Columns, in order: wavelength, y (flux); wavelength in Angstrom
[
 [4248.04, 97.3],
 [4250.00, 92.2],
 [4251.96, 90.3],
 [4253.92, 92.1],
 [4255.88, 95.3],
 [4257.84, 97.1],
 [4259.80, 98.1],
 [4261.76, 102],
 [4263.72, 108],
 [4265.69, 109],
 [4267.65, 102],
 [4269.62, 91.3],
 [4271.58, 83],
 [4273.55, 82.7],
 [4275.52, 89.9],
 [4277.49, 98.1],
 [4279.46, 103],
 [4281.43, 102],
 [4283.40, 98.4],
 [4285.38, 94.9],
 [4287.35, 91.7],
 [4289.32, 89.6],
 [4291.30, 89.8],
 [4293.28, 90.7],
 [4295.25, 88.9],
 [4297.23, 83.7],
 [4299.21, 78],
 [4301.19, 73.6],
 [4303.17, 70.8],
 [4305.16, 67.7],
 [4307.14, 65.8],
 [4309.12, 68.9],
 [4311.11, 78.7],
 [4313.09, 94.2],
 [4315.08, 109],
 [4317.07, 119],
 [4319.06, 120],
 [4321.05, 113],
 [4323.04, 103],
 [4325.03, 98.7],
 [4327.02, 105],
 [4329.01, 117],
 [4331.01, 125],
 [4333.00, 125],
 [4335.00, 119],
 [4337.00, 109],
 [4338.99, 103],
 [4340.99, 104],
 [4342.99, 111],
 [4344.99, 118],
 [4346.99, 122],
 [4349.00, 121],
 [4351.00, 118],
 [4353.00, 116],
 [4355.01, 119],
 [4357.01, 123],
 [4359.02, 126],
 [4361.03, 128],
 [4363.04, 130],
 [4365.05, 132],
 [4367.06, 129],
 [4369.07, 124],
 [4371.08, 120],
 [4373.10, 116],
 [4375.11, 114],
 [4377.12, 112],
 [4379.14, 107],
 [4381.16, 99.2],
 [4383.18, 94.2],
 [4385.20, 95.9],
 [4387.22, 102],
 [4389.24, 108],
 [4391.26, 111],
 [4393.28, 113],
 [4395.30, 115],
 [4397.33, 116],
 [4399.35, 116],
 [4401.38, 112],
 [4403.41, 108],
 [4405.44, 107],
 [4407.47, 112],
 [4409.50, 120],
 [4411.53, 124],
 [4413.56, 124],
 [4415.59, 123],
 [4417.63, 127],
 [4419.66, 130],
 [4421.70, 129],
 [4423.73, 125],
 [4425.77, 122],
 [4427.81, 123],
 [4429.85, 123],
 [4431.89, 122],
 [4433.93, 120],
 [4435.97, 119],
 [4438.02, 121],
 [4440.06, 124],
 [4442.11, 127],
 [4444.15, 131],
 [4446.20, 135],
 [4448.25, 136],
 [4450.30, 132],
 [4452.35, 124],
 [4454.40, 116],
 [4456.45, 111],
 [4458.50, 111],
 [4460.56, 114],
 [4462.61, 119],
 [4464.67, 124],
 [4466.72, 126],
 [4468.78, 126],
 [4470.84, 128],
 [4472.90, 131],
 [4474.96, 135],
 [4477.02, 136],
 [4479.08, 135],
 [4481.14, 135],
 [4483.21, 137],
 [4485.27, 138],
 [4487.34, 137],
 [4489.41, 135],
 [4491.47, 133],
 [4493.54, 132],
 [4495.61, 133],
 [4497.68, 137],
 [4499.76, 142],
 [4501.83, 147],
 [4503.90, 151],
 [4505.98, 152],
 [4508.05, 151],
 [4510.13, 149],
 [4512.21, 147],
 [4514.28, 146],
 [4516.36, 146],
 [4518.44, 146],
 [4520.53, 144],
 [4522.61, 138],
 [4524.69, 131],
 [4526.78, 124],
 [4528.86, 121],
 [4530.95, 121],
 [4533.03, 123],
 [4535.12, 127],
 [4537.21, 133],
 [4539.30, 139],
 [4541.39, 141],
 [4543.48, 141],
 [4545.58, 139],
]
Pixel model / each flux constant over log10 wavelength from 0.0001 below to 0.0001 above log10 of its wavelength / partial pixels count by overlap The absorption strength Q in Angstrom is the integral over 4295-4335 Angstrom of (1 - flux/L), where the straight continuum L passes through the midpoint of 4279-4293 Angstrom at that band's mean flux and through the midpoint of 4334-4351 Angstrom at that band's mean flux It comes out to 3.5 Angstrom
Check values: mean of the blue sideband 95.1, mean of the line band 96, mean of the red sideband 114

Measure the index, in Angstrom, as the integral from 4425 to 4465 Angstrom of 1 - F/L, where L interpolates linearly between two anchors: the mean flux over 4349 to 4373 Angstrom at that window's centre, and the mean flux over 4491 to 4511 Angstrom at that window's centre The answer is 3.7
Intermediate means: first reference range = 124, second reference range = 143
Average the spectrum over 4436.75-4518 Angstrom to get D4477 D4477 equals 133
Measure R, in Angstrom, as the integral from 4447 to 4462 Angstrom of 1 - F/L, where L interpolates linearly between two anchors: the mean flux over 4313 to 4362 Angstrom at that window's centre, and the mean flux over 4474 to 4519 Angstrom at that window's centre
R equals 1.49 Angstrom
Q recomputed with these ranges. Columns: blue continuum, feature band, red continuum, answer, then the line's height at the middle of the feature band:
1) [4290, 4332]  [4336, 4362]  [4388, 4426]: -3.4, 103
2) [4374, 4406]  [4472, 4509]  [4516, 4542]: -3.7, 126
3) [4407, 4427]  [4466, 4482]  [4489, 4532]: 0.2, 133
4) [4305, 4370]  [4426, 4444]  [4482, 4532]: 0.7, 127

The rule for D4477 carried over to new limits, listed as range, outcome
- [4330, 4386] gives 116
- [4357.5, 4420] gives 116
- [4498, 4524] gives 146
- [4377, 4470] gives 118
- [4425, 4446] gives 124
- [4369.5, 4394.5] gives 108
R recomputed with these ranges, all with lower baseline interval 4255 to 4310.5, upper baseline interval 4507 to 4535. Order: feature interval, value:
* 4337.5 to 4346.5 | -0.7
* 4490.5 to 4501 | -0.3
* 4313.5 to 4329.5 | -2.0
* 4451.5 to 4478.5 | 0.6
